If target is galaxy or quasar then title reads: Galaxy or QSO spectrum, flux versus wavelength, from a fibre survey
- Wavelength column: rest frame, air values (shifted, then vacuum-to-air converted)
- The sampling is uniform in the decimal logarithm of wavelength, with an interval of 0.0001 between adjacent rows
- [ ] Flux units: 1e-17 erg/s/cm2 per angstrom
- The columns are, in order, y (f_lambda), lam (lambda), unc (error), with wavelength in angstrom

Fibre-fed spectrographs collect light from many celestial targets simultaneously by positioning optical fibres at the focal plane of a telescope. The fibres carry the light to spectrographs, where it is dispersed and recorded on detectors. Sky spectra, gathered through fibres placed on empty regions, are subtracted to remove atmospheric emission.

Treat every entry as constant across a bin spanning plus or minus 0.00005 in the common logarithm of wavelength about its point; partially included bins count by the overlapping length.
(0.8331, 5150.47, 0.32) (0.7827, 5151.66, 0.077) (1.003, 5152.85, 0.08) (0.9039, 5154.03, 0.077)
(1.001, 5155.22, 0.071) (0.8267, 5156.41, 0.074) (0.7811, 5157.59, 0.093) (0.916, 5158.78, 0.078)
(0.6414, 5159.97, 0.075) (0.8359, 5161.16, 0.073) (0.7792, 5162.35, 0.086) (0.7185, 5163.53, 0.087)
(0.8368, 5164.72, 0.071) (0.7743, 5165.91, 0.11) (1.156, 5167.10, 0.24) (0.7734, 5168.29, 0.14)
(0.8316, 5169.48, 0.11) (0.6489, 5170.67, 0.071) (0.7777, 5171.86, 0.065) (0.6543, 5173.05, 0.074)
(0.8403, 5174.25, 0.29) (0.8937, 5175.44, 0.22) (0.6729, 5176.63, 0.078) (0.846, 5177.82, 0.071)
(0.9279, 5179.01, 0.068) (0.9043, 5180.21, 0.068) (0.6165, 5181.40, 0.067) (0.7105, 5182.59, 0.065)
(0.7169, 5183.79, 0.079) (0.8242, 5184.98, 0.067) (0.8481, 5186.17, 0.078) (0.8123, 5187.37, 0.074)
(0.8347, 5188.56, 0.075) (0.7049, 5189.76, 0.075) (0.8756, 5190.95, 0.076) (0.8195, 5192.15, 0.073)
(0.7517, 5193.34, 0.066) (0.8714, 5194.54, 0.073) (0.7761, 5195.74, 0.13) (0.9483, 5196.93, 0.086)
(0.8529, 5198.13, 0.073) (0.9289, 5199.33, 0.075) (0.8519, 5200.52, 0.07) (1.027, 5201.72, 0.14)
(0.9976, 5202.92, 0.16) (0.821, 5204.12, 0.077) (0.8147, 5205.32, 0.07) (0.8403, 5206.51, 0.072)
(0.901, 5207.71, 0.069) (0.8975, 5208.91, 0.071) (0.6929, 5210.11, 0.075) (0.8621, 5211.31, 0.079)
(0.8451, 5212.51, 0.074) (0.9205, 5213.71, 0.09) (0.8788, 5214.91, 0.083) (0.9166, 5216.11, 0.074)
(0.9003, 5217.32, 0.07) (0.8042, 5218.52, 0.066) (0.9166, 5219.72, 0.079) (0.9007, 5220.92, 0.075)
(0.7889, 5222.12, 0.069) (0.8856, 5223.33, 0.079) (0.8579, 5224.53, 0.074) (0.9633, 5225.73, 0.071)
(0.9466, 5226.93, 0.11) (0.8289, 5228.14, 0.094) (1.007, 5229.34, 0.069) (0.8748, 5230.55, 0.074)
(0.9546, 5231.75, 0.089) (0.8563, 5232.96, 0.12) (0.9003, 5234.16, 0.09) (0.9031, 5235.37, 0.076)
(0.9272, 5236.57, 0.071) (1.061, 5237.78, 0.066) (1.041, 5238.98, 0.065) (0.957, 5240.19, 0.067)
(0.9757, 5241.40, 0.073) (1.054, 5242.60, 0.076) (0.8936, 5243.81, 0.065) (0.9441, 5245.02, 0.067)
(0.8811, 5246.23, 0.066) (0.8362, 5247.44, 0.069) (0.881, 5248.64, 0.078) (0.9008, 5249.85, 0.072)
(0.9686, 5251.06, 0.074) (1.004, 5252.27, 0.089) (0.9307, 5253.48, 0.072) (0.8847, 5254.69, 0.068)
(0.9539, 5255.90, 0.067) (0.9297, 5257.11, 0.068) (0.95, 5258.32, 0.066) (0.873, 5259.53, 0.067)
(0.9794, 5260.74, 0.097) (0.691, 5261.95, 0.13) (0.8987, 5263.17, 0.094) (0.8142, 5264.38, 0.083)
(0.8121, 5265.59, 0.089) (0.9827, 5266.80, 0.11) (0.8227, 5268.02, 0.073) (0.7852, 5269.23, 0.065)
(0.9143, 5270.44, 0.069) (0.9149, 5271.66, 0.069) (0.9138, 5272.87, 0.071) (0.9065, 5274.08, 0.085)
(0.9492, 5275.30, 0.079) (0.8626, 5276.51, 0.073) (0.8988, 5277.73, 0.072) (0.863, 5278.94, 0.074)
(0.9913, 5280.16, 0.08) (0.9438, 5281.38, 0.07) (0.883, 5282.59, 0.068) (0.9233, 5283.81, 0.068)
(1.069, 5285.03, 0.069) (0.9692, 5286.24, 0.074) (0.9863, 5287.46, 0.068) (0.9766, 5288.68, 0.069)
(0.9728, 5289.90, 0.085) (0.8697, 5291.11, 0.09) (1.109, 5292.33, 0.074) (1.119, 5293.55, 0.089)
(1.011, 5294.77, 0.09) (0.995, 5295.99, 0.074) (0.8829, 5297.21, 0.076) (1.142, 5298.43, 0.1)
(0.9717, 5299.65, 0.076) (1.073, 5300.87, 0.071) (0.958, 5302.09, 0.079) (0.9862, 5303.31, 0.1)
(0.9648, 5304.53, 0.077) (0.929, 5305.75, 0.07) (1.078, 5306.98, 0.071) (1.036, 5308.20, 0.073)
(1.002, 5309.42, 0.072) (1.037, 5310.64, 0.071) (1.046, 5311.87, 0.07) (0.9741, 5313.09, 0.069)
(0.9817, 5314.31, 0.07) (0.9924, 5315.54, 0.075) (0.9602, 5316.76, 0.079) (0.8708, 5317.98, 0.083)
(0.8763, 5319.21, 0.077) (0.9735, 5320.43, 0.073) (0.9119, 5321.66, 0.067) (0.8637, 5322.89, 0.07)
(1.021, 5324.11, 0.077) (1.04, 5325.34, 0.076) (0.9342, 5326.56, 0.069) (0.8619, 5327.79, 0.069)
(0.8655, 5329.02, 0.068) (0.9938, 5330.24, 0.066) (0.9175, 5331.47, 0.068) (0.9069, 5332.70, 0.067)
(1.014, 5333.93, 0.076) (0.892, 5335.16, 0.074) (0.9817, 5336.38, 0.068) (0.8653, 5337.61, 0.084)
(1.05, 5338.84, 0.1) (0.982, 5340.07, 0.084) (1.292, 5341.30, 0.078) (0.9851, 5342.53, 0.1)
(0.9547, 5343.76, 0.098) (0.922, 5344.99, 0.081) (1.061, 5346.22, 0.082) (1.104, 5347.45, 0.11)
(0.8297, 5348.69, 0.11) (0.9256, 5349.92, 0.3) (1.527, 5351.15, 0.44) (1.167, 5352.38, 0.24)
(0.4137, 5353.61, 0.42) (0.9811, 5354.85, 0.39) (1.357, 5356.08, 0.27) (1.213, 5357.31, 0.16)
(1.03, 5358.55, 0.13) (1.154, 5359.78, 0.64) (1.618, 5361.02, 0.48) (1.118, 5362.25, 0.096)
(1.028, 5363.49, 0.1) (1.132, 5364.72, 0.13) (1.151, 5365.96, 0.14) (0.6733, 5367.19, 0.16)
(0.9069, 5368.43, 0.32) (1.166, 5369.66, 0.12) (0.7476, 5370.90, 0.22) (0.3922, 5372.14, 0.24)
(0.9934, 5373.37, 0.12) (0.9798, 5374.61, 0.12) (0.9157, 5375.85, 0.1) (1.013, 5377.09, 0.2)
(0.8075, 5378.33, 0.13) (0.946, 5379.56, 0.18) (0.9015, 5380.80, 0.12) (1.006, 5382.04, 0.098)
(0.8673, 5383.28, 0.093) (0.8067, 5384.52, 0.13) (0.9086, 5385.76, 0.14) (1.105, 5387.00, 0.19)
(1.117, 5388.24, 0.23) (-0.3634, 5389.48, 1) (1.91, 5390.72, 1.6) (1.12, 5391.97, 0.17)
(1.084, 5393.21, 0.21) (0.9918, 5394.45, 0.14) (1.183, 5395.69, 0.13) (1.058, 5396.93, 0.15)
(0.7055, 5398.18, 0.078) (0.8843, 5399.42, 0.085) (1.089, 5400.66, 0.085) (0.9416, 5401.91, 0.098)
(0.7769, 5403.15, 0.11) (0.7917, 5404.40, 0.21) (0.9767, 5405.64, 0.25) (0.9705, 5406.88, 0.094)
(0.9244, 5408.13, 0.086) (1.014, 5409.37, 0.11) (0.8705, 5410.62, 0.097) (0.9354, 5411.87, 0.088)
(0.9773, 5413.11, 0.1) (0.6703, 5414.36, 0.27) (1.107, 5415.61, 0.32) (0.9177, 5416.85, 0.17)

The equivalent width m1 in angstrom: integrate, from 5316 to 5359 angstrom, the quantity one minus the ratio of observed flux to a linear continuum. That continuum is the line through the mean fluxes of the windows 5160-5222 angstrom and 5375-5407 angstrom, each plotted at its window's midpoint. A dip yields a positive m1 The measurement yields -3.5 angstrom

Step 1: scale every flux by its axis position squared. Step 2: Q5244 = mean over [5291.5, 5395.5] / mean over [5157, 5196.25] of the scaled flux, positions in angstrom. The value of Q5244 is 1.3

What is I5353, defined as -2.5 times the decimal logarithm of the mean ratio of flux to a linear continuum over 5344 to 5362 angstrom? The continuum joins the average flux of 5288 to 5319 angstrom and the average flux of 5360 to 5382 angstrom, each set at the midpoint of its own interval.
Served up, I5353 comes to -0.116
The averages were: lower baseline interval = 0.996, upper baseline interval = 0.974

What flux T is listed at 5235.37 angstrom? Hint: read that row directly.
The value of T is 0.9031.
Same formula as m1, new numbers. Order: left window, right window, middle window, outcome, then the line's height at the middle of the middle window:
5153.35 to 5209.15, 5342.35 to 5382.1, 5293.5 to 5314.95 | -1.35 angstrom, 0.948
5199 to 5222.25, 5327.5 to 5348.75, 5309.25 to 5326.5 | -0.10 angstrom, 0.96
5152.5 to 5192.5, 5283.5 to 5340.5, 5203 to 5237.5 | -0.52 angstrom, 0.869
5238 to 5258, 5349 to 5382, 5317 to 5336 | 1.07 angstrom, 0.986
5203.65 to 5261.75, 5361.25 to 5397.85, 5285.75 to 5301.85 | -1.34 angstrom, 0.928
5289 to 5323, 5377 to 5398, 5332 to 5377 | -1.84 angstrom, 0.972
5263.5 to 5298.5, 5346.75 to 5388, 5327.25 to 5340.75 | 0.46 angstrom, 0.974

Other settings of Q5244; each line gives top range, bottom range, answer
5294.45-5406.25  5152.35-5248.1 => 1.20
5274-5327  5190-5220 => 1.17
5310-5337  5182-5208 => 1.19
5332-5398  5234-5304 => 1.10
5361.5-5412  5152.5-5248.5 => 1.17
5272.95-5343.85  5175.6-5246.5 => 1.15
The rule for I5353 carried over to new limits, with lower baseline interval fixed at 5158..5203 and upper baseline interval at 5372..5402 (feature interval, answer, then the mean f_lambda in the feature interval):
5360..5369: -0.18 mag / 1.09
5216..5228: -0.05 mag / 0.884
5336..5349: -0.10 mag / 1.01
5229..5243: -0.13 mag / 0.957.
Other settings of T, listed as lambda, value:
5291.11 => 0.8697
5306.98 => 1.078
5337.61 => 0.8653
